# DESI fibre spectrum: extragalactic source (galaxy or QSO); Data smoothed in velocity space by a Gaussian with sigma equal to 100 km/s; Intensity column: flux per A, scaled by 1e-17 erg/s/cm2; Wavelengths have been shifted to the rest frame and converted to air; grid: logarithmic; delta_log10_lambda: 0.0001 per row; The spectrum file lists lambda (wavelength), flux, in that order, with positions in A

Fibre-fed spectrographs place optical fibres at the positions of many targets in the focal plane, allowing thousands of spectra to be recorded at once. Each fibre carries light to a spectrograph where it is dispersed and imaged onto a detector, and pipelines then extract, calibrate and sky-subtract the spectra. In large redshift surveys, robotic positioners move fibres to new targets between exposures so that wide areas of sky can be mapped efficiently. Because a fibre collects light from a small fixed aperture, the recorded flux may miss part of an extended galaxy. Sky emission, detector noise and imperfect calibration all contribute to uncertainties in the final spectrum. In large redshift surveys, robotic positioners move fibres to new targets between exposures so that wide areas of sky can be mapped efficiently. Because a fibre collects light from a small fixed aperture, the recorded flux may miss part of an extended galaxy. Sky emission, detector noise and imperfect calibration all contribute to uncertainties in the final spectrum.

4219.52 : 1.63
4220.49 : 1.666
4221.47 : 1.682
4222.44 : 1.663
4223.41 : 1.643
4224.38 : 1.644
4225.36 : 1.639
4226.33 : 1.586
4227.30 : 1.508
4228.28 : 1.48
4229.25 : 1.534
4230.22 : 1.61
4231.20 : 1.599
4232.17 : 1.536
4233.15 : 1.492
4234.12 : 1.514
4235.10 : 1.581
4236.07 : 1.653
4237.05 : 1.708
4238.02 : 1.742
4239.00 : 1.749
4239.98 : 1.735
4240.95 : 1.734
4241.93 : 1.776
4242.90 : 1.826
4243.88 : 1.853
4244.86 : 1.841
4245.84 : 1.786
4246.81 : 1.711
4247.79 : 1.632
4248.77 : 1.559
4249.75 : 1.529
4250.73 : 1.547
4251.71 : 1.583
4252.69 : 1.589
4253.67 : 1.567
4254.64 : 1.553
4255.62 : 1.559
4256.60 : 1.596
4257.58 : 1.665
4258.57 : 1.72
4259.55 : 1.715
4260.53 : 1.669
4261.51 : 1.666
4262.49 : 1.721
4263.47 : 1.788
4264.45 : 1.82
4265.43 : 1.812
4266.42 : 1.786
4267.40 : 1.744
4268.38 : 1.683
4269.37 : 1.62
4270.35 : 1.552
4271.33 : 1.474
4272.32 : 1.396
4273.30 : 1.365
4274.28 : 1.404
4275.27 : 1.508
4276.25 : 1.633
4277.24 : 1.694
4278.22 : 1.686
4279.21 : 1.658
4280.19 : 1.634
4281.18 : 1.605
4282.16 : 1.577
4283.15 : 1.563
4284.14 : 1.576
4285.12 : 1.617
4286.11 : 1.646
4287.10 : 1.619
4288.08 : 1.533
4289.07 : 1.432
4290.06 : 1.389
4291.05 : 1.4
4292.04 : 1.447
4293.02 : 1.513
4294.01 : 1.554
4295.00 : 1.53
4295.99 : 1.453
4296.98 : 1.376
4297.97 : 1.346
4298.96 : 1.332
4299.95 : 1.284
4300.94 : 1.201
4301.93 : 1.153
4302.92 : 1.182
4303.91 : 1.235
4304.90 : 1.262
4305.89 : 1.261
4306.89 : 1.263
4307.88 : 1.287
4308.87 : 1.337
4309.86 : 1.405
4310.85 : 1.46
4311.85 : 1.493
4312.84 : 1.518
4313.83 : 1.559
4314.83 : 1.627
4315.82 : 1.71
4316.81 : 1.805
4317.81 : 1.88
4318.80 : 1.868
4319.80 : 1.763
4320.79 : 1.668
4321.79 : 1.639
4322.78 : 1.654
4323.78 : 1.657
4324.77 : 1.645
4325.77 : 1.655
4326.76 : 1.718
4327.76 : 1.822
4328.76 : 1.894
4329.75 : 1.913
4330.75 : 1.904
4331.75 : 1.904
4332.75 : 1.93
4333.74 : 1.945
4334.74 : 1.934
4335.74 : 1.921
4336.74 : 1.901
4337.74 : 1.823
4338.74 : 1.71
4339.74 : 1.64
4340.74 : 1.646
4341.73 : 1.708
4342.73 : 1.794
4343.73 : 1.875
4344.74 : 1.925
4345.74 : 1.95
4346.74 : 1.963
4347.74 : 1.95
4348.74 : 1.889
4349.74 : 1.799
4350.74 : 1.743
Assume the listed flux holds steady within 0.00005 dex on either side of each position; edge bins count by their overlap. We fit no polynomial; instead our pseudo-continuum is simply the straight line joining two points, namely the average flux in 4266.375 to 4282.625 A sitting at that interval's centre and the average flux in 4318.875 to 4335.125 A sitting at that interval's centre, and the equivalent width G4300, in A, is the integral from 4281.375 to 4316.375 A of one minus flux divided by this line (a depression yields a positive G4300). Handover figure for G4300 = 5.1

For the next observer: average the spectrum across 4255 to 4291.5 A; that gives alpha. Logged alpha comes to 1.61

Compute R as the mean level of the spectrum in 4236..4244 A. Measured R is 1.75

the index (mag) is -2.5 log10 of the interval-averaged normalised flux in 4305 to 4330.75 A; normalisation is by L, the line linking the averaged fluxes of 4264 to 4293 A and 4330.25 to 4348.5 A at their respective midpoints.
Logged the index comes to 0.09 mag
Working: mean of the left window 1.58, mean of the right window 1.86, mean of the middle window 1.62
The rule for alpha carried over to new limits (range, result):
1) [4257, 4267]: 1.73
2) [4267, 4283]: 1.58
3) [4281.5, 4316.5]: 1.44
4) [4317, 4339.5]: 1.8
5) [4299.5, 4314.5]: 1.33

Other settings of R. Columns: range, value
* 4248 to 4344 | 1.6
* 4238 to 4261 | 1.67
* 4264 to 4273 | 1.65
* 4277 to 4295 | 1.56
